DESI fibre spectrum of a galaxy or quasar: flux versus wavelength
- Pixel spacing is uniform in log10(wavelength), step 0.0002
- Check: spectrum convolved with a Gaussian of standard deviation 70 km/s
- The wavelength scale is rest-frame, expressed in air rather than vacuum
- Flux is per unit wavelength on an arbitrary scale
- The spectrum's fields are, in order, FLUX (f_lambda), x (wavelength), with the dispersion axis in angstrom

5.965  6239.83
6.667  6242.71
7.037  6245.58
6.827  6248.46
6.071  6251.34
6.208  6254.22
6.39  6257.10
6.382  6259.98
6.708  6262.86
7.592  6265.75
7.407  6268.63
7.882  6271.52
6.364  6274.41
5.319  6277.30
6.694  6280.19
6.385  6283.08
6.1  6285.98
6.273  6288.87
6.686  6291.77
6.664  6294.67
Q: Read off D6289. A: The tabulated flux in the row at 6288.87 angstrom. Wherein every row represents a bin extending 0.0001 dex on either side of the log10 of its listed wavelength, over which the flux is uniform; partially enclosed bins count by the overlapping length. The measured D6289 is 6.273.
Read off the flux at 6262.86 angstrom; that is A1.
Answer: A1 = 6.708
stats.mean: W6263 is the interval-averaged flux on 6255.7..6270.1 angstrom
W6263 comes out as 6.9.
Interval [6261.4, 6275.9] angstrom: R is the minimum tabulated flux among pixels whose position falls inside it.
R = 6.364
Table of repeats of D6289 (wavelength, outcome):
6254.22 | 6.208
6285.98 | 6.1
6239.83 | 5.965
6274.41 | 6.364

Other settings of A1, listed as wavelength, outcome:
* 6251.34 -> 6.071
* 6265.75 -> 7.592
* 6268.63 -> 7.407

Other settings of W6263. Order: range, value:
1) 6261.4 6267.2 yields 7.15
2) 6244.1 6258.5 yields 6.51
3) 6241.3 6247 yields 6.86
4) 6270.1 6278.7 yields 6.52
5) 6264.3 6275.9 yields 7.3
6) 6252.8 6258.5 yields 6.3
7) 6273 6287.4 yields 6.17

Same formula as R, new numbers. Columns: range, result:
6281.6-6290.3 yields 6.1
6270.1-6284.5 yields 5.319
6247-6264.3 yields 6.071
